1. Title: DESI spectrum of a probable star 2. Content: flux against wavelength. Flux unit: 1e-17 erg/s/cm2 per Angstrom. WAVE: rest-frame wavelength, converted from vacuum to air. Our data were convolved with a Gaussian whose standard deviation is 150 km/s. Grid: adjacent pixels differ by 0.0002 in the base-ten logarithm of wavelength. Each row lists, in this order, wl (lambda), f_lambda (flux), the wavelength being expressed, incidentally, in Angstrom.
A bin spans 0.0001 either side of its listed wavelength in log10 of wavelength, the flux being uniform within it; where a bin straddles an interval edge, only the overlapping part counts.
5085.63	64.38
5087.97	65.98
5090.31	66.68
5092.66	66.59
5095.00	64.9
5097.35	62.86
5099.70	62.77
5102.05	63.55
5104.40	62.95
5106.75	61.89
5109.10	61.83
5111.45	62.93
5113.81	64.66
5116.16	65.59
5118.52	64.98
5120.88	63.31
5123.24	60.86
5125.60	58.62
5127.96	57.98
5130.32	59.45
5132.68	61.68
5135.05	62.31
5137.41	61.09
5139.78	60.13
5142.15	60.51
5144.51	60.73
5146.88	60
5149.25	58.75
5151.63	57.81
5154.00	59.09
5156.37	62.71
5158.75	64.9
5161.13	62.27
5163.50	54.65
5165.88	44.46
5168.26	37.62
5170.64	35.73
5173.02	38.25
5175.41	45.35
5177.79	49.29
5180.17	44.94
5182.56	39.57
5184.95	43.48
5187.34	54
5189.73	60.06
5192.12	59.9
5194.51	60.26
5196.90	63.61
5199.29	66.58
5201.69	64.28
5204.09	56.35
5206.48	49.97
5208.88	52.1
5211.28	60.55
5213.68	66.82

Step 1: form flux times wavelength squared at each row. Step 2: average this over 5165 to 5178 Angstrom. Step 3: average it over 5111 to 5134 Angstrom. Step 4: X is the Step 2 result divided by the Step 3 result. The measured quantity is 0.68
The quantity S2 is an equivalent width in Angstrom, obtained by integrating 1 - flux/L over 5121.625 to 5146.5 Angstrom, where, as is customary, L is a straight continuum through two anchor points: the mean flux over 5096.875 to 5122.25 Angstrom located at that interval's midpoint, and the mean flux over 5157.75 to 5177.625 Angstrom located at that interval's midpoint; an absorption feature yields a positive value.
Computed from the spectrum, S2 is -1.6 Angstrom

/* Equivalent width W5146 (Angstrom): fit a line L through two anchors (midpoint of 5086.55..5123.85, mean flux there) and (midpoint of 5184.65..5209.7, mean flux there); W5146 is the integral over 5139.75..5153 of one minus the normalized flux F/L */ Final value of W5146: 0.36 Angstrom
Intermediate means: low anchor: 63.9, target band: 59.6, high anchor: 57.9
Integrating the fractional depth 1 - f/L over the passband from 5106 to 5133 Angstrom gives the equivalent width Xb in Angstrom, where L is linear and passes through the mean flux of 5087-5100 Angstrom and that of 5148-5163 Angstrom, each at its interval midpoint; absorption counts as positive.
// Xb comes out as 0.5 Angstrom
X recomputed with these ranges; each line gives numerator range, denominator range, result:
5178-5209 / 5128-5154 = 0.93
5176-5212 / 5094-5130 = 0.90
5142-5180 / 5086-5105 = 0.84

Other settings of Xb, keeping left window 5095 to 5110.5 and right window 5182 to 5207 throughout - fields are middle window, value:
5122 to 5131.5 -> 0.3 Angstrom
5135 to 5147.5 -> -0.1 Angstrom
